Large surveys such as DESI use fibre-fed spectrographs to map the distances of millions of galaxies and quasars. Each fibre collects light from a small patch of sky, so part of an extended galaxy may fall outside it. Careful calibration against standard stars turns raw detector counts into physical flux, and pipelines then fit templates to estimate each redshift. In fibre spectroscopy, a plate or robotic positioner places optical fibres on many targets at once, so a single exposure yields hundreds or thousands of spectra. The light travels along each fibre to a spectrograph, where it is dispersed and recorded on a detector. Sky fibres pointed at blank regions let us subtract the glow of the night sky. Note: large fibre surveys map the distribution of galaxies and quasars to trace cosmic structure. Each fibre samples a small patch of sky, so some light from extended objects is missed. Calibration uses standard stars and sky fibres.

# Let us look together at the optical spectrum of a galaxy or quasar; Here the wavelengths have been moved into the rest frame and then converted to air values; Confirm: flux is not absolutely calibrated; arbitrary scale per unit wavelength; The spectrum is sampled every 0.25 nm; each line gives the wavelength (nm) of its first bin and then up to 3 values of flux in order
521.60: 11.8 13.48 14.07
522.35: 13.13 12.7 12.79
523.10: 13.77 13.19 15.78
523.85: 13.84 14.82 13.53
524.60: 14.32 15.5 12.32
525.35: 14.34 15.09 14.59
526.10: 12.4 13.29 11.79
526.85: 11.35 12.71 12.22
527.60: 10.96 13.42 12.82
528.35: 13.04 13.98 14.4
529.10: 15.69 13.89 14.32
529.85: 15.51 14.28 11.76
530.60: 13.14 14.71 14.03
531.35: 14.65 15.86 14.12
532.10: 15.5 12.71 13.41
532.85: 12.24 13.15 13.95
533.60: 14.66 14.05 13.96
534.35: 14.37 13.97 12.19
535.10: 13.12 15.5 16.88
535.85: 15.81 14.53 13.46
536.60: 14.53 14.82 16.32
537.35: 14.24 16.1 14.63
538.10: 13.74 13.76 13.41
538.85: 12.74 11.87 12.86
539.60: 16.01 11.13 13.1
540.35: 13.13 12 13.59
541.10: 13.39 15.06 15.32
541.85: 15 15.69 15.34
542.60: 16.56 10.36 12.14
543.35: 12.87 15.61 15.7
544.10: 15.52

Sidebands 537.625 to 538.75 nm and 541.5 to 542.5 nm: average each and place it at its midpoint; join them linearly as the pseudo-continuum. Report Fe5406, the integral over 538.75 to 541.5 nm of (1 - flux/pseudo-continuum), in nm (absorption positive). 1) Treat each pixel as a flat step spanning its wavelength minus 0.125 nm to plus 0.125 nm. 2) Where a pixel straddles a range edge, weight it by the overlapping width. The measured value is 0.29 nm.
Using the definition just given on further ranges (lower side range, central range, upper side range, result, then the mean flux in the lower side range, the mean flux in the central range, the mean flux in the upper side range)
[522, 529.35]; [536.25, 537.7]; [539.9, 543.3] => -0.125 nm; 13.5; 14.9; 13.8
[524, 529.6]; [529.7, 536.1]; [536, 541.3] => -0.236 nm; 13.5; 14.1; 13.8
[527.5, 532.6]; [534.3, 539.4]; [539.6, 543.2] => -0.146 nm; 13.9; 14.2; 13.8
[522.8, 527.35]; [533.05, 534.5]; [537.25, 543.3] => -0.038 nm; 13.6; 14.1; 13.8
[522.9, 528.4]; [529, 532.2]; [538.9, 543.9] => -0.206 nm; 13.4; 14.4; 13.8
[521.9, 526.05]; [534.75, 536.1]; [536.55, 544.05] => -0.069 nm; 13.9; 14.7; 14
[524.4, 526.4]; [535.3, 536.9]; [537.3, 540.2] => -0.160 nm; 14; 15.1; 13.6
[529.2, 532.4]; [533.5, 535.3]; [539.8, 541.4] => -0.002 nm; 14.2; 13.8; 13.1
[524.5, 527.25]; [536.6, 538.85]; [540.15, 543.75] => -0.110 nm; 13.4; 14.5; 14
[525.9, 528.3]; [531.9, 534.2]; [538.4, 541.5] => -0.172 nm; 12.4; 13.7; 13.2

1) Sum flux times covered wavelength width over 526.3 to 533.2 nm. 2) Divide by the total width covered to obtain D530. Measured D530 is 13.5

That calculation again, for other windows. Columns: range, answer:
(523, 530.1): 13.7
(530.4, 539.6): 14.1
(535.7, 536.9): 14.7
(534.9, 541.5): 14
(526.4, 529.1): 12.8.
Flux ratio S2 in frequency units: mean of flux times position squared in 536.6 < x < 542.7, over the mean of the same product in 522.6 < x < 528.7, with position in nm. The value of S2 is 1.1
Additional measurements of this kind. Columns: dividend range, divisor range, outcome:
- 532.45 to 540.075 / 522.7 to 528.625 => 1.09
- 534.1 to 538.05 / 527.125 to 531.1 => 1.11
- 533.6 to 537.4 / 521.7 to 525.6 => 1.10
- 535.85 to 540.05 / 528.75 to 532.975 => 1.02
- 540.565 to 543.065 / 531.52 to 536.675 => 1.03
